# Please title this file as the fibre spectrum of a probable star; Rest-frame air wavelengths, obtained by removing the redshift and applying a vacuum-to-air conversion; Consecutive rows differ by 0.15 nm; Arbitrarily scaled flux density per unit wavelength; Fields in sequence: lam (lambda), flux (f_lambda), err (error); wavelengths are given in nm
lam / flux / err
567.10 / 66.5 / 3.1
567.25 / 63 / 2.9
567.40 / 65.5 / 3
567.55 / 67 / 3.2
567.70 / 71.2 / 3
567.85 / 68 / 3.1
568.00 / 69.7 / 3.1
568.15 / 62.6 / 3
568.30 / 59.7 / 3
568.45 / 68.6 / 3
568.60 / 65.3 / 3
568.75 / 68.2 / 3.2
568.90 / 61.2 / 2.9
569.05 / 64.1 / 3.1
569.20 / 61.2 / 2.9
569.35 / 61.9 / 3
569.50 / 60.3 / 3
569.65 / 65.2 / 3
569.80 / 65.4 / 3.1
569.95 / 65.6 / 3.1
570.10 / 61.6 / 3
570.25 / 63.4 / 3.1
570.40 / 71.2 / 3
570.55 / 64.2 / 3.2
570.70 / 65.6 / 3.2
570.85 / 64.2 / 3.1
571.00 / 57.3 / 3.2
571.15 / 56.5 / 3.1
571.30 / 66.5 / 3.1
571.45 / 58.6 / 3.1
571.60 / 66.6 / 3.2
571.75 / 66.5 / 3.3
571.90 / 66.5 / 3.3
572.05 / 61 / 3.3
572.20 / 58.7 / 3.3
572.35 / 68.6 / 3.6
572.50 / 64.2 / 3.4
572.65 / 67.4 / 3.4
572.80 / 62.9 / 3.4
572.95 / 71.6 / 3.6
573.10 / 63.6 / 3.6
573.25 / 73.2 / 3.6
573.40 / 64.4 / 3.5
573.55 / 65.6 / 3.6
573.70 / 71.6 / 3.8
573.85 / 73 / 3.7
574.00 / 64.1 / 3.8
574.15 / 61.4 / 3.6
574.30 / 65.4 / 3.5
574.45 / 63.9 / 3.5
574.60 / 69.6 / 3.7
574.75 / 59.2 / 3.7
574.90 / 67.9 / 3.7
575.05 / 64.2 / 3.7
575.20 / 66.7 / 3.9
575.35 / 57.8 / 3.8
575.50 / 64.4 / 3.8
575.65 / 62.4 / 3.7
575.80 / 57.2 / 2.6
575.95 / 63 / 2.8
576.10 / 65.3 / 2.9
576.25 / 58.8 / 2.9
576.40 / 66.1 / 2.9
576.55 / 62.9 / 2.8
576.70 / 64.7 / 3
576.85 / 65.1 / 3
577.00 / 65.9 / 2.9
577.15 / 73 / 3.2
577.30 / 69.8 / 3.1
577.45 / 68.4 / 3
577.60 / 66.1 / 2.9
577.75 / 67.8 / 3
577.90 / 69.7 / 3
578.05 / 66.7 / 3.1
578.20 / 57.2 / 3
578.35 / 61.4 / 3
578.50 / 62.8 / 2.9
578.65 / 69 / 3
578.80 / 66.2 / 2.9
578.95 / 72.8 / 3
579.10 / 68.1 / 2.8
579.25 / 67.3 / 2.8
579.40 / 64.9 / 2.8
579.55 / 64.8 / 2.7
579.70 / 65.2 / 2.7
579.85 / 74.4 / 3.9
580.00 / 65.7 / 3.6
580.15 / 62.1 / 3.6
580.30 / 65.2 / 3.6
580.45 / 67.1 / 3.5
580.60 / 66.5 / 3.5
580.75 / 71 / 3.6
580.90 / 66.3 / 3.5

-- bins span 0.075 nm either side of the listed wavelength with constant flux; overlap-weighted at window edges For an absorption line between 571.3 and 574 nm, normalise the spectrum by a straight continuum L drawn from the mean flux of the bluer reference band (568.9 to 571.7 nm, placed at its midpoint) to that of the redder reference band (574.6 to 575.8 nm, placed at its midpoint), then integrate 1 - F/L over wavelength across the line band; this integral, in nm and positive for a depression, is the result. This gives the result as -0.12 nm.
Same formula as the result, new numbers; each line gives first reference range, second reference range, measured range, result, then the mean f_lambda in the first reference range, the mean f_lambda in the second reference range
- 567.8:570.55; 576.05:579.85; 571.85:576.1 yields 0.03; 64.6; 66.2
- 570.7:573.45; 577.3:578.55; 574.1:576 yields 0.04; 64.4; 65.3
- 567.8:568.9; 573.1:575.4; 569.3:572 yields 0.08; 65.6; 65.9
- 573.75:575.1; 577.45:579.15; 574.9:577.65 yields 0.05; 65.5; 66.2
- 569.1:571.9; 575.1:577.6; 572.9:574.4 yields -0.08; 63.5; 64.5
